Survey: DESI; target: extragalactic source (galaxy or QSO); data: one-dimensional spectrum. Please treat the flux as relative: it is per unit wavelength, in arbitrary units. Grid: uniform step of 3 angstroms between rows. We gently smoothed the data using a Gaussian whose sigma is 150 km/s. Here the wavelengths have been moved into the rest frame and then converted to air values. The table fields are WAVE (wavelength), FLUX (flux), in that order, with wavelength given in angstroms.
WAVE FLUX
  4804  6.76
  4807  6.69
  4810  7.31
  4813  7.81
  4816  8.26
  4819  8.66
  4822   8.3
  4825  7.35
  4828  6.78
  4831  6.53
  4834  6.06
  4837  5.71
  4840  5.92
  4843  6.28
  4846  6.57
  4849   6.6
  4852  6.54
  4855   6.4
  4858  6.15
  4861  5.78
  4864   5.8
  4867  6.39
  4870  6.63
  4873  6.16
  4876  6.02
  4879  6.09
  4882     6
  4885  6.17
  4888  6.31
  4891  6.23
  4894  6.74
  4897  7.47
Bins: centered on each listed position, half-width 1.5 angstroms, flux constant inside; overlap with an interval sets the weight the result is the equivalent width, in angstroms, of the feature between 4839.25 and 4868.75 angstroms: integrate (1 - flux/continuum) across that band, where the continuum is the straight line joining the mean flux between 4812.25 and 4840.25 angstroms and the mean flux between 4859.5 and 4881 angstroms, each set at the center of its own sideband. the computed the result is 1.1 angstroms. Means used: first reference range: 7.17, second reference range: 6.12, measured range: 6.25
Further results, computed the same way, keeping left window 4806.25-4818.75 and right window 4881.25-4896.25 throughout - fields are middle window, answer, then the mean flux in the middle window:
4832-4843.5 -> 2.0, 5.99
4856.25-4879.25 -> 2.0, 6.13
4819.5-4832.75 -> 0.2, 7.32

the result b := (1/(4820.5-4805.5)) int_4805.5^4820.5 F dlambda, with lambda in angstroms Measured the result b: 7.75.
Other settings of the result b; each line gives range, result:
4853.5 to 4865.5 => 6.03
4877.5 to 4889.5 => 6.14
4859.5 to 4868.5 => 5.99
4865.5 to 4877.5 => 6.3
